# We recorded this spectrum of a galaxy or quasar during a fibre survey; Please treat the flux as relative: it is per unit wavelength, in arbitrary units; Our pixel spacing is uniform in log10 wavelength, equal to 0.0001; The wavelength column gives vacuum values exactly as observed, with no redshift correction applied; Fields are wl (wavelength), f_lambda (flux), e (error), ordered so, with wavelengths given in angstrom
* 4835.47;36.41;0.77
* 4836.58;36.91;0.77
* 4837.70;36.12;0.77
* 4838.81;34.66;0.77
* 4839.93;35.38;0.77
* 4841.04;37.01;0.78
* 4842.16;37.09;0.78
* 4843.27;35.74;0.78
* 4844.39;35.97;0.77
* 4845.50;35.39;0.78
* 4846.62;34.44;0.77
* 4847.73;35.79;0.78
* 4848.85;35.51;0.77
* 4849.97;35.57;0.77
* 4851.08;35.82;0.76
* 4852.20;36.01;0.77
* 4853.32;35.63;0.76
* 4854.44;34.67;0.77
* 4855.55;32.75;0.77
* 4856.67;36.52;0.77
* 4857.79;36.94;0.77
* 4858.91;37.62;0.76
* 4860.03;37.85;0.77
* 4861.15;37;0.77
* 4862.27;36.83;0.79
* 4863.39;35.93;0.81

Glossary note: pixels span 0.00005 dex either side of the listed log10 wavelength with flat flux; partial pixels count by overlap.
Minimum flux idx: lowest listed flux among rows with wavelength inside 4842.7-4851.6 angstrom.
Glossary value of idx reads 34.44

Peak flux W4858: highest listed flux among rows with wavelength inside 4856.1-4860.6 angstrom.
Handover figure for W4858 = 37.85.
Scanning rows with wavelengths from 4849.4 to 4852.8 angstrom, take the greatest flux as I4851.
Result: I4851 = 36.01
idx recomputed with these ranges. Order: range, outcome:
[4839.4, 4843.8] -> 35.38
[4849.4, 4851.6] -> 35.57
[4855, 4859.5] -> 32.75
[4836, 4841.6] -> 34.66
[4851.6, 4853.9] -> 35.63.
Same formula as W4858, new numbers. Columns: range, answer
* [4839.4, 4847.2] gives 37.09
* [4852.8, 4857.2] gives 36.52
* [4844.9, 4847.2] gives 35.39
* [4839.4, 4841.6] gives 37.01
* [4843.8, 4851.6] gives 35.97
